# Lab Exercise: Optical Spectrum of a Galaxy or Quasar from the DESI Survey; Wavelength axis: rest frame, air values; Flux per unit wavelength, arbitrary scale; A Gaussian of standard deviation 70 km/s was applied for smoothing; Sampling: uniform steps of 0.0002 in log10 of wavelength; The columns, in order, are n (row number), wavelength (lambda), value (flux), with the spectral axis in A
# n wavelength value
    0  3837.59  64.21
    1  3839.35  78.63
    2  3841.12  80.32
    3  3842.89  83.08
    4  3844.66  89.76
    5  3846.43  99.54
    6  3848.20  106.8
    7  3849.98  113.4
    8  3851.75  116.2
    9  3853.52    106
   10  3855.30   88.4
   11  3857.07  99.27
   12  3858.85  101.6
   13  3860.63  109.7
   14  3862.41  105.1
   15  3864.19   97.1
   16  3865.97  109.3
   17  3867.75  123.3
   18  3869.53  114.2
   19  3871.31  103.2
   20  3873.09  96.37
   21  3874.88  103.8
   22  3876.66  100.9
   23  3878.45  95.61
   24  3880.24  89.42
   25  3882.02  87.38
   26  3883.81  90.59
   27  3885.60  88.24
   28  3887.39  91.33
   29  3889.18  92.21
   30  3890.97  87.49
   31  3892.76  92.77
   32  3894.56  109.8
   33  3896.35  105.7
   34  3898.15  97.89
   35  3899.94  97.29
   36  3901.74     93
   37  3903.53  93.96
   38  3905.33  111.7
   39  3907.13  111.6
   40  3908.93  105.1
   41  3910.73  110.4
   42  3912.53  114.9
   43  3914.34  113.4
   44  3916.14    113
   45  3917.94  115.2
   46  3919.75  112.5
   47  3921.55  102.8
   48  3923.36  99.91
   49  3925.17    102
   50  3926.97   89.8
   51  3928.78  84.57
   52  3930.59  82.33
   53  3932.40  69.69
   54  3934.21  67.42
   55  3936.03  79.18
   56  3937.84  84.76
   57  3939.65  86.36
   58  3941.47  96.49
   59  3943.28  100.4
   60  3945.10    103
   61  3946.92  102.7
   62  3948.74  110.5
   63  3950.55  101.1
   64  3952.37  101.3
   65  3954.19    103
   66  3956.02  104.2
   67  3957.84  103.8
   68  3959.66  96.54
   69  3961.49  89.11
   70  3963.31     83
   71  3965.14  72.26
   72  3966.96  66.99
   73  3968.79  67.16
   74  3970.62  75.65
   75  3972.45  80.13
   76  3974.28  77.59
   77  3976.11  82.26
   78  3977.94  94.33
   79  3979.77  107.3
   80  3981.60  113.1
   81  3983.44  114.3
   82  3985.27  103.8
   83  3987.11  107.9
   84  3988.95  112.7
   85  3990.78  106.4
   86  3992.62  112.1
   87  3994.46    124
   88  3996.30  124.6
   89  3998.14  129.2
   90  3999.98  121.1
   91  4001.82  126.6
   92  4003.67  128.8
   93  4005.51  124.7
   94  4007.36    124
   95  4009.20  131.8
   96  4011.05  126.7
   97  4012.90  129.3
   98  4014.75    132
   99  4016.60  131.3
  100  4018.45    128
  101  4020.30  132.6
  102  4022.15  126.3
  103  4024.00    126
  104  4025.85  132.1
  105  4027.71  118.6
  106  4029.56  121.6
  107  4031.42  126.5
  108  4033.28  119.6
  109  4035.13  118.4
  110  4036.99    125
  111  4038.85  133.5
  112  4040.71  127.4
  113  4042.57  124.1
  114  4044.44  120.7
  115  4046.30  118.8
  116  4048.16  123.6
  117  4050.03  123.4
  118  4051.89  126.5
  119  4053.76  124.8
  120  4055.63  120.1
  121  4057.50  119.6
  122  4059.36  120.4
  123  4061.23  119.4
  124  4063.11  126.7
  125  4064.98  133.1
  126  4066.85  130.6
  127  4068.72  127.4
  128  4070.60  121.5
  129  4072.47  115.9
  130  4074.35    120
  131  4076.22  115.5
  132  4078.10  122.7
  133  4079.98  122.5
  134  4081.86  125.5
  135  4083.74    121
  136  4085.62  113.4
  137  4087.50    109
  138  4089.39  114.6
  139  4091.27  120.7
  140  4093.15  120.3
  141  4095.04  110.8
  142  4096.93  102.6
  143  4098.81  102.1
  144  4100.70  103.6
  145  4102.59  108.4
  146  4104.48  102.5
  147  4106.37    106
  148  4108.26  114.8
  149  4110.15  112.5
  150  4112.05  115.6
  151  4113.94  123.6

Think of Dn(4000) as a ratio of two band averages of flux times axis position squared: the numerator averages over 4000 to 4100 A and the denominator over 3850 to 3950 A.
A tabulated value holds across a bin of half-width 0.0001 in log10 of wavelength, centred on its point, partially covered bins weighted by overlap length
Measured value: 1.33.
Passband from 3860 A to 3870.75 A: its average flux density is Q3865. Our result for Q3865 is 110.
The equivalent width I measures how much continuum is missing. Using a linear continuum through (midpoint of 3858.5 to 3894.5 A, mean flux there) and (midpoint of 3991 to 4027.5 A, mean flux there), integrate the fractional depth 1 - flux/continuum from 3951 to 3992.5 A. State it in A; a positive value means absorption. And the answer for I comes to 8.6 A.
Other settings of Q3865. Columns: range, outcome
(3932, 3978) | 88.5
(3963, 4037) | 113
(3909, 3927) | 108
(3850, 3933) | 101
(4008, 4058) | 126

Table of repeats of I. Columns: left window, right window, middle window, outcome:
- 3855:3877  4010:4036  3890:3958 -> 8.2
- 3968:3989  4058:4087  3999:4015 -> -3.8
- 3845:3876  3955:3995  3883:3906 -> 1.3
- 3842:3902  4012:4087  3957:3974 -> 4.7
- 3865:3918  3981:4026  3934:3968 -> 6.1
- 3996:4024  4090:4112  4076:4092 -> -0.7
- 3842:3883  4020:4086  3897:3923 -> 0.2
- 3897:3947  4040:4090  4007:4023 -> -2.2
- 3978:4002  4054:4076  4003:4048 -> -2.9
